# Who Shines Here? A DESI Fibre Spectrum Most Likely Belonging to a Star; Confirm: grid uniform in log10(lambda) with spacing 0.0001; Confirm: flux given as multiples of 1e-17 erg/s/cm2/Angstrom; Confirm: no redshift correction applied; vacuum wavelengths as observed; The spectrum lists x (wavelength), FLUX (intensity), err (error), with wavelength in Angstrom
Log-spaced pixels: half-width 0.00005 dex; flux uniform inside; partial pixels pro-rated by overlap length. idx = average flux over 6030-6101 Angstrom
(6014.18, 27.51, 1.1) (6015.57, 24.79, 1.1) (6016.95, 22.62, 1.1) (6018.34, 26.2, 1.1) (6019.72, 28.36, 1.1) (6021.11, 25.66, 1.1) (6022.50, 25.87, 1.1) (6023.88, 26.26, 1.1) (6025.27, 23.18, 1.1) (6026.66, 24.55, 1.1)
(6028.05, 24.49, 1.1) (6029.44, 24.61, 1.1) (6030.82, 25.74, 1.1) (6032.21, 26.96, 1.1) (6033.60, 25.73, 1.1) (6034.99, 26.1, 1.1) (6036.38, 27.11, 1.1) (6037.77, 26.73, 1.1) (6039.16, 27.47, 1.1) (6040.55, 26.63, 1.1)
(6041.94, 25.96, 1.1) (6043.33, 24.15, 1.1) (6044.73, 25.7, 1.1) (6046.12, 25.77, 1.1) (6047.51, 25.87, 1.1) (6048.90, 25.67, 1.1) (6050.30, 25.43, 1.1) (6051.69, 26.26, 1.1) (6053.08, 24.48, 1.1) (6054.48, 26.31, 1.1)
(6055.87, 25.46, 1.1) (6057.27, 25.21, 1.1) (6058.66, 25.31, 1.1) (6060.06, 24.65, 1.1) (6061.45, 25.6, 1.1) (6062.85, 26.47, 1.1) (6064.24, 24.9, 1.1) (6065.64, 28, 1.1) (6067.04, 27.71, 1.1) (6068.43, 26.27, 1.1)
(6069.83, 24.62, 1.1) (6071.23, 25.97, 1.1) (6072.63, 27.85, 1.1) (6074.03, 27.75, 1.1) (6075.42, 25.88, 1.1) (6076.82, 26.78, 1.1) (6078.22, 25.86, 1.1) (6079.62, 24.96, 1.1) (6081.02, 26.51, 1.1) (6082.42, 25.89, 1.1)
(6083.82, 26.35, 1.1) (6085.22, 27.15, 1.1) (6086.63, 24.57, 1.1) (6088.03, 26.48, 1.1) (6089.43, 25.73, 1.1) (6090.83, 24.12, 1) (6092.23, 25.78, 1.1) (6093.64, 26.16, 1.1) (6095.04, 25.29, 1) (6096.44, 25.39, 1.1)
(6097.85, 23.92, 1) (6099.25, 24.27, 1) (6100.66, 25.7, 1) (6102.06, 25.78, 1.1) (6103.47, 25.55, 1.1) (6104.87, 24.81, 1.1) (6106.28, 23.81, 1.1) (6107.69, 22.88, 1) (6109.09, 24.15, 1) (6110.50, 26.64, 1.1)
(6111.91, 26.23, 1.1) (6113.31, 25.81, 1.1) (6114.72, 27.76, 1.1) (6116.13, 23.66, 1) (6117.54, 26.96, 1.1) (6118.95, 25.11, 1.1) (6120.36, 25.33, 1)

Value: 25.9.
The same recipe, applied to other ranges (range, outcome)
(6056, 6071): 25.9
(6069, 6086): 26.3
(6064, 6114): 25.7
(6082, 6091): 25.8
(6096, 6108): 24.7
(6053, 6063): 25.4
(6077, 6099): 25.6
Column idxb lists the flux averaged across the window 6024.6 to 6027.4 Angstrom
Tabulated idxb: 23.8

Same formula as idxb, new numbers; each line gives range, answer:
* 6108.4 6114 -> 25.7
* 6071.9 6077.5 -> 27.1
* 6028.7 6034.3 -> 25.8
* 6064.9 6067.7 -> 27.8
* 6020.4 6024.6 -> 25.9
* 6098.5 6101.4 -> 25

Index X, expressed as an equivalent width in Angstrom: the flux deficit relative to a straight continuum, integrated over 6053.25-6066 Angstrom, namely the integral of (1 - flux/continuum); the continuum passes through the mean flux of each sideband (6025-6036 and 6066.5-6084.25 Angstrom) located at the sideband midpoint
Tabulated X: 0.2 Angstrom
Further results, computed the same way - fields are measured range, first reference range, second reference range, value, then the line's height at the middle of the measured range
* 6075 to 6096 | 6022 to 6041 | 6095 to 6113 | -0.5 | 25.2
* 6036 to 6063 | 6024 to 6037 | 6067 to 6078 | 0.1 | 25.9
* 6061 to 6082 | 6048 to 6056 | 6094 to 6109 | -0.9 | 25.3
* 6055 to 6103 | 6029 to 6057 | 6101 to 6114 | -0.7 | 25.5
